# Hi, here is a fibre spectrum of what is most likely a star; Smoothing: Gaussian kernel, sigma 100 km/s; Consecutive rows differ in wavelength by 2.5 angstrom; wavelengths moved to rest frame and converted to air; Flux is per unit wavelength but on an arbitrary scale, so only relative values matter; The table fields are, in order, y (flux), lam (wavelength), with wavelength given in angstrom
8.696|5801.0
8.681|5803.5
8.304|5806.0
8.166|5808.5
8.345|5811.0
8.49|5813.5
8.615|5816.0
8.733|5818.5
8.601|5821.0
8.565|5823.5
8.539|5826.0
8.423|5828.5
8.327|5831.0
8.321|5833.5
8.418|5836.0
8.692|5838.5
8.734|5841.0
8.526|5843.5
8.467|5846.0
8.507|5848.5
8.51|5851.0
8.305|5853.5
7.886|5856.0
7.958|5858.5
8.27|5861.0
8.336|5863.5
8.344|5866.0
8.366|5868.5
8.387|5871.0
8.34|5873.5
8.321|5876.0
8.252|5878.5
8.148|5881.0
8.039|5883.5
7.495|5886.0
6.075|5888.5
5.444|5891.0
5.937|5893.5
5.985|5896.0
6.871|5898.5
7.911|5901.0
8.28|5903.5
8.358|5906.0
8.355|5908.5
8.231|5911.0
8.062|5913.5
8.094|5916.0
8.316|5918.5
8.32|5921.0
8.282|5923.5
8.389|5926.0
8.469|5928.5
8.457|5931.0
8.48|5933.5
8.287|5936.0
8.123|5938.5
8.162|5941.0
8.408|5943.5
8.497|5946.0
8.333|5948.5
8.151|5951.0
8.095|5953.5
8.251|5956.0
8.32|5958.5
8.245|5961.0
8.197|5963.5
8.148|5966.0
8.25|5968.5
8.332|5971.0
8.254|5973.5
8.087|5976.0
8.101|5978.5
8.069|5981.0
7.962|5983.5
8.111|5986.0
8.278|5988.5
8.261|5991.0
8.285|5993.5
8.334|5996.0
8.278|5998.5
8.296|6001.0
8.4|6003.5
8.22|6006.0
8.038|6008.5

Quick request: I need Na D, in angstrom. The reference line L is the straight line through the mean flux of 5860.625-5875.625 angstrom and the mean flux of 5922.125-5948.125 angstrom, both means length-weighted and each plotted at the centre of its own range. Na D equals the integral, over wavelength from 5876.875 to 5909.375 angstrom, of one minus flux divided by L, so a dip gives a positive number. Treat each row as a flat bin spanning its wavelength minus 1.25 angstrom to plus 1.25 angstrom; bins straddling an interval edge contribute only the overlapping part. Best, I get 4.0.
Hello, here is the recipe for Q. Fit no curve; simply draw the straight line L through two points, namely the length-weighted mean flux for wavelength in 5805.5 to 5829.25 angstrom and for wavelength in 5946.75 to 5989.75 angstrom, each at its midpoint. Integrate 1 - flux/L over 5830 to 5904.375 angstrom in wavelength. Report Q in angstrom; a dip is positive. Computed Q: 4.24 angstrom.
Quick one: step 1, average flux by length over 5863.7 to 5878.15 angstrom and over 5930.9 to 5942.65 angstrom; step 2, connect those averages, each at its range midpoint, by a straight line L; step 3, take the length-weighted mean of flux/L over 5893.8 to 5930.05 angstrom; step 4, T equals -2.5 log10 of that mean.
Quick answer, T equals 0.05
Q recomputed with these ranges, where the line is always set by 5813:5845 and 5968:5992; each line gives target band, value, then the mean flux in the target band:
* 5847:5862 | 0.4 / 8.24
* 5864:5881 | 0.2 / 8.32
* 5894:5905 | 1.5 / 7.2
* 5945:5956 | 0.0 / 8.26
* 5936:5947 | 0.0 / 8.29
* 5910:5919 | 0.2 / 8.16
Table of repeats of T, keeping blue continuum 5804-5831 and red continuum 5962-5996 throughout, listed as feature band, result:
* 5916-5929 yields 0.00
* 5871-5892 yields 0.11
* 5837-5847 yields -0.02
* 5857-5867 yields 0.02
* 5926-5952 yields -0.01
